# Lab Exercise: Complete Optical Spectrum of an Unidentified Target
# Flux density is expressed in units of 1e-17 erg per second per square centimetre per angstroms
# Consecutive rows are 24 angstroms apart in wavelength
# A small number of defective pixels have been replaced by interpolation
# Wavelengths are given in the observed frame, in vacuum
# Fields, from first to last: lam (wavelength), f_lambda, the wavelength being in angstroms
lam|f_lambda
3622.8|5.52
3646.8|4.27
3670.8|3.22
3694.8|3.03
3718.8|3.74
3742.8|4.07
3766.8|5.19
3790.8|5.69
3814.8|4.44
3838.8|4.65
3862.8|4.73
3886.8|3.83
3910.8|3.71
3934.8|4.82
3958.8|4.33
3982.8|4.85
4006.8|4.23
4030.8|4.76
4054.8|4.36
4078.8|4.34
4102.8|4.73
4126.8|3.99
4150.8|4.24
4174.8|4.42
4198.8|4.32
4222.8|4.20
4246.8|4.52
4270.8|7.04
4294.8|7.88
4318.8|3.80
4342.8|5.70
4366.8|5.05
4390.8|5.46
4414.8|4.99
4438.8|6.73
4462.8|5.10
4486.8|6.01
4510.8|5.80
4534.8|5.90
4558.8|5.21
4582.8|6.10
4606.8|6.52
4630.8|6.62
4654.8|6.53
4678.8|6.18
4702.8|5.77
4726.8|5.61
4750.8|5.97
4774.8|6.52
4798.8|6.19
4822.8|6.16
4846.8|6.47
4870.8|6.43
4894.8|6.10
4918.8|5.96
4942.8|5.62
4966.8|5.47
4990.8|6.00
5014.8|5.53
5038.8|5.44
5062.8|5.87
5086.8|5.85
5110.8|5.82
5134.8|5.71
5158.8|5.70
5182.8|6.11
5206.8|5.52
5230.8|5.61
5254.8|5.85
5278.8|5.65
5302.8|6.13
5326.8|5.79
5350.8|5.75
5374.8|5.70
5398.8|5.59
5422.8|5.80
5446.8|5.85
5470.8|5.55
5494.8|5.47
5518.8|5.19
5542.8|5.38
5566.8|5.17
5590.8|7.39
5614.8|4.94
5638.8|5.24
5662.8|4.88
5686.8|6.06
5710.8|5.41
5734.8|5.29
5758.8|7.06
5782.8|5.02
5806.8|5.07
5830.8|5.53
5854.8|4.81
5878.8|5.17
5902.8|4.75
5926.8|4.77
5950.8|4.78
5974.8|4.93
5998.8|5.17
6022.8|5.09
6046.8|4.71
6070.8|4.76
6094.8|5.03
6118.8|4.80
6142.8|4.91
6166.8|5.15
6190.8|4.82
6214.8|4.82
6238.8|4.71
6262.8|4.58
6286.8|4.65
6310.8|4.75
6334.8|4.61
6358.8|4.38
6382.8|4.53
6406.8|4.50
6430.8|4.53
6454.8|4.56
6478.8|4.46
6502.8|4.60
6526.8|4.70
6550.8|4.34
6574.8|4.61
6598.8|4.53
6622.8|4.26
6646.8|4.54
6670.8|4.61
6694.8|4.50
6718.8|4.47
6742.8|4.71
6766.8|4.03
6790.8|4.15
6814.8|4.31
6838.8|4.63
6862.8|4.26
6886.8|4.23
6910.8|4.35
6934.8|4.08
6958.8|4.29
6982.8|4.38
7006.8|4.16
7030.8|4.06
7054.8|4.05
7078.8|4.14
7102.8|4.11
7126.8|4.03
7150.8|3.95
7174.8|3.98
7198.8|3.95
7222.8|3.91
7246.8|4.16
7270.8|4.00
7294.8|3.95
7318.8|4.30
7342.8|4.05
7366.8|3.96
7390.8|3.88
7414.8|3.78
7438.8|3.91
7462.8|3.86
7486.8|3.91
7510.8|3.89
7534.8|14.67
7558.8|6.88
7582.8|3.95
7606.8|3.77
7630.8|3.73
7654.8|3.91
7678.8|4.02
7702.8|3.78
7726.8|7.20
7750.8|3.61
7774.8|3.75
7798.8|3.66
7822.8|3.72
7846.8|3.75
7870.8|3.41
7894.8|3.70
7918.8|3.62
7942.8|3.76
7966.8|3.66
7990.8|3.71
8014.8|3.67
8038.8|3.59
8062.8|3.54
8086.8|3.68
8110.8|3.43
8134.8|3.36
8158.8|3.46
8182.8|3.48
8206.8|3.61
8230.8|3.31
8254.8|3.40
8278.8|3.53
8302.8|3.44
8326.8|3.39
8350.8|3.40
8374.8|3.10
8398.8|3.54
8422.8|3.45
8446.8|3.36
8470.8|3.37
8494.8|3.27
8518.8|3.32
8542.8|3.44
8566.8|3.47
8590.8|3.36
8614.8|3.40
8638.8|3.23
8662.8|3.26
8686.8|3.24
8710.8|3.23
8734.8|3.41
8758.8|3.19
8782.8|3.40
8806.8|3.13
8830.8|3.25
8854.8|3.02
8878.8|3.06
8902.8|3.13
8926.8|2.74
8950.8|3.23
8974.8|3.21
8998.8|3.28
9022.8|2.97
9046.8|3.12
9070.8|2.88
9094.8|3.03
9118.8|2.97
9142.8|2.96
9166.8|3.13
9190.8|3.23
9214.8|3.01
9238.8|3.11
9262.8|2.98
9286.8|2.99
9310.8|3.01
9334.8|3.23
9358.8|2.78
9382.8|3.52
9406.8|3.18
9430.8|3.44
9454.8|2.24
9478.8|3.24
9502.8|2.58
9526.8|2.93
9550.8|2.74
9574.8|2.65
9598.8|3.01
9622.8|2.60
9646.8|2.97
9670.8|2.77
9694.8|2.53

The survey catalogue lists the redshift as 0.149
